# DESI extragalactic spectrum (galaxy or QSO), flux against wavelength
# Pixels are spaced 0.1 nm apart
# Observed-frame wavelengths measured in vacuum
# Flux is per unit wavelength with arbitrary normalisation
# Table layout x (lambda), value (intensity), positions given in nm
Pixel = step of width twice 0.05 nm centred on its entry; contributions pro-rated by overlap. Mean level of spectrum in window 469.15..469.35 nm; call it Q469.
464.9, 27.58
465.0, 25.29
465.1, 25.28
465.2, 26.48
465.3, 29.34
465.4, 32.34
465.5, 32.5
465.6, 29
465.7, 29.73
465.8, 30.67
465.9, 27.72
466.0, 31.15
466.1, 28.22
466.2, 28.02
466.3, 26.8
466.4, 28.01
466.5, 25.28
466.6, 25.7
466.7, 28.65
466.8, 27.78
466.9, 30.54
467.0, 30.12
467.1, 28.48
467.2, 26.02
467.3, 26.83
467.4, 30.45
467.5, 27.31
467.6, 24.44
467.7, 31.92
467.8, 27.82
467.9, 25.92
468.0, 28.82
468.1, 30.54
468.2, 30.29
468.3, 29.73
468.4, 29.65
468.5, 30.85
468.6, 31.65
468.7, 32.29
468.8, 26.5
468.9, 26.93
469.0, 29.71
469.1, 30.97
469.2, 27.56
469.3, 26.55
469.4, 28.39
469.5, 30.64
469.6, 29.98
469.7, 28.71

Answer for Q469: 27.1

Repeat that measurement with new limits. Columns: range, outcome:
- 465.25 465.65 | 30.8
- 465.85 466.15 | 29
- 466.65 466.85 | 28.2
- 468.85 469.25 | 28.8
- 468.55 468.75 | 32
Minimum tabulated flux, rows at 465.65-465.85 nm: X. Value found 29.73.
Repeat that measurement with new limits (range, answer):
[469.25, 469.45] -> 26.55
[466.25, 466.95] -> 25.28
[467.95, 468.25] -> 28.82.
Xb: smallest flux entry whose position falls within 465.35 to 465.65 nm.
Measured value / 29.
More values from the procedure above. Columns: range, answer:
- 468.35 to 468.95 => 26.5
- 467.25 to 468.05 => 24.44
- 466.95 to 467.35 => 26.02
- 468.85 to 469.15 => 26.93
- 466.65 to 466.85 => 27.78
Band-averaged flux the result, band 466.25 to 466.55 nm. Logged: 26.7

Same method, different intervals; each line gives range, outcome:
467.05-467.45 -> 27.9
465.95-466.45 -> 28.4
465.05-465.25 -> 25.9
